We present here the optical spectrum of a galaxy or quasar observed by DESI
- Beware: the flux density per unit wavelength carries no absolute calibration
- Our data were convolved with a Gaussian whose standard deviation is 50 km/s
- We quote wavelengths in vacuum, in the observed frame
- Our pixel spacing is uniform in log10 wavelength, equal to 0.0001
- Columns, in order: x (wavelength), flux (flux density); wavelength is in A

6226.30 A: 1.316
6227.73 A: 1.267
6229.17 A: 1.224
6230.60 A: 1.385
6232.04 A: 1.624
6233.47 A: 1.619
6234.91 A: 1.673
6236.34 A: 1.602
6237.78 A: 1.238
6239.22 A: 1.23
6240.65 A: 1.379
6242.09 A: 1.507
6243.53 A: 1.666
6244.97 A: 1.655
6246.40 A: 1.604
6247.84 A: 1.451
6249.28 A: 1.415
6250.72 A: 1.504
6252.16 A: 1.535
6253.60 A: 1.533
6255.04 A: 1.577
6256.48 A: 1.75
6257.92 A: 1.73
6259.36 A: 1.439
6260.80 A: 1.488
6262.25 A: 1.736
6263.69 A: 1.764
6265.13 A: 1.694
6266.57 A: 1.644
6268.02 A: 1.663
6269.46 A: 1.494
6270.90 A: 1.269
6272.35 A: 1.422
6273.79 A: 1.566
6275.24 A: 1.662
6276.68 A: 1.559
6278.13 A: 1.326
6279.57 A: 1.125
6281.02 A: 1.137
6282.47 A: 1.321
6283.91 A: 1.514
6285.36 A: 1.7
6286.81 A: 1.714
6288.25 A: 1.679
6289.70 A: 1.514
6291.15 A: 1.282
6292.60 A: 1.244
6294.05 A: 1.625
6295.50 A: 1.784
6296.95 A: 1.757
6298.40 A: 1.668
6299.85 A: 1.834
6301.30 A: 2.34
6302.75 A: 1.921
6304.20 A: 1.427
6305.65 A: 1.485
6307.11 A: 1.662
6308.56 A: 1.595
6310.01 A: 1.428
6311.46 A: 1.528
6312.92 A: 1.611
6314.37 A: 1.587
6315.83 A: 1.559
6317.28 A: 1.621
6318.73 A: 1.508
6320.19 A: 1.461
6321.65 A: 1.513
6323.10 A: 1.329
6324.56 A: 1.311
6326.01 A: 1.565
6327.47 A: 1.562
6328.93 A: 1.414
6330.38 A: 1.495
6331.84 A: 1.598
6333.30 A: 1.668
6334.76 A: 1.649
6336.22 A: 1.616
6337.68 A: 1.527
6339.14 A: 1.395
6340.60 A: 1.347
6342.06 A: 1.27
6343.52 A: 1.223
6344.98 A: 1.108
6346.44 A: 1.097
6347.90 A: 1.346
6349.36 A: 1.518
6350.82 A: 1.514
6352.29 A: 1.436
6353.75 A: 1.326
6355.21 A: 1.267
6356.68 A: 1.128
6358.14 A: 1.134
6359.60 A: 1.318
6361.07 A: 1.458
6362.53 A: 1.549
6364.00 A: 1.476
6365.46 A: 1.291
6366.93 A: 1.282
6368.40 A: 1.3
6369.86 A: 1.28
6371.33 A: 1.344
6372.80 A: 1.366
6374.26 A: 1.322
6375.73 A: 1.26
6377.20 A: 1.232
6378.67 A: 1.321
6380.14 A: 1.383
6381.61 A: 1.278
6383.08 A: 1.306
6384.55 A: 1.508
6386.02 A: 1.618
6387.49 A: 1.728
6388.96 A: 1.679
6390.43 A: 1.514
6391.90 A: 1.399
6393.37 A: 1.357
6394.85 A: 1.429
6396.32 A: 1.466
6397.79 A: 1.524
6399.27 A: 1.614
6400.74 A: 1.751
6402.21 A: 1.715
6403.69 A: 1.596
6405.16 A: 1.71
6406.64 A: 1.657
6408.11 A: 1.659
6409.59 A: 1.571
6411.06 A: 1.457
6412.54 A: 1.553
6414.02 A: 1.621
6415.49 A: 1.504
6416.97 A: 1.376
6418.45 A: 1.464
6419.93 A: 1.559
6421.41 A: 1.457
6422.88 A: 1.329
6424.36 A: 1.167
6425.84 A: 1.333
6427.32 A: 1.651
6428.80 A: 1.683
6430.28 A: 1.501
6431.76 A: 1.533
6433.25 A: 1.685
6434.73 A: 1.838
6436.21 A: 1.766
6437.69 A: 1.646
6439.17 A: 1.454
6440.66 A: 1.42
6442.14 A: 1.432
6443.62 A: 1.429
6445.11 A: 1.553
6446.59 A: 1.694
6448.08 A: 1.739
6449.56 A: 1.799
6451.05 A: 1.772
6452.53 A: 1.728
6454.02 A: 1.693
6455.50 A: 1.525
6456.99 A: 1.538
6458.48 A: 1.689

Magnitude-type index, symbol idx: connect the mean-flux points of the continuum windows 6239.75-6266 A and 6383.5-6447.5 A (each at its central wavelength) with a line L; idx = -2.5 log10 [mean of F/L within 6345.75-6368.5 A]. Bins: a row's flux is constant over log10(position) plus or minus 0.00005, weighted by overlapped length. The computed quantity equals 0.16 mag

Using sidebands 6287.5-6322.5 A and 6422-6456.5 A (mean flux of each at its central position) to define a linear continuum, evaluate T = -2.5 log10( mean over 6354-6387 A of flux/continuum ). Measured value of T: 0.189 mag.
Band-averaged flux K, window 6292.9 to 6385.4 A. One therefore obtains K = 1.46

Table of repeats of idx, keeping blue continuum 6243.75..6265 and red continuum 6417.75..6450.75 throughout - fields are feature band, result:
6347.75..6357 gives 0.15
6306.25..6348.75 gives 0.08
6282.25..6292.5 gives 0.04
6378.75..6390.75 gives 0.05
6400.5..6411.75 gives -0.05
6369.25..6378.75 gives 0.20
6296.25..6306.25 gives -0.13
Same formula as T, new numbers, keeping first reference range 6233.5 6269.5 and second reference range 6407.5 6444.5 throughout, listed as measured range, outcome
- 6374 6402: 0.05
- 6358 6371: 0.14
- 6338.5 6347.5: 0.23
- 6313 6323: 0.01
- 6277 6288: 0.10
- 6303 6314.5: 0.00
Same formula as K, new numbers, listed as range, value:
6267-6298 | 1.5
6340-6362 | 1.3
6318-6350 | 1.43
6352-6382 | 1.32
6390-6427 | 1.51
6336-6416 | 1.43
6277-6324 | 1.56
